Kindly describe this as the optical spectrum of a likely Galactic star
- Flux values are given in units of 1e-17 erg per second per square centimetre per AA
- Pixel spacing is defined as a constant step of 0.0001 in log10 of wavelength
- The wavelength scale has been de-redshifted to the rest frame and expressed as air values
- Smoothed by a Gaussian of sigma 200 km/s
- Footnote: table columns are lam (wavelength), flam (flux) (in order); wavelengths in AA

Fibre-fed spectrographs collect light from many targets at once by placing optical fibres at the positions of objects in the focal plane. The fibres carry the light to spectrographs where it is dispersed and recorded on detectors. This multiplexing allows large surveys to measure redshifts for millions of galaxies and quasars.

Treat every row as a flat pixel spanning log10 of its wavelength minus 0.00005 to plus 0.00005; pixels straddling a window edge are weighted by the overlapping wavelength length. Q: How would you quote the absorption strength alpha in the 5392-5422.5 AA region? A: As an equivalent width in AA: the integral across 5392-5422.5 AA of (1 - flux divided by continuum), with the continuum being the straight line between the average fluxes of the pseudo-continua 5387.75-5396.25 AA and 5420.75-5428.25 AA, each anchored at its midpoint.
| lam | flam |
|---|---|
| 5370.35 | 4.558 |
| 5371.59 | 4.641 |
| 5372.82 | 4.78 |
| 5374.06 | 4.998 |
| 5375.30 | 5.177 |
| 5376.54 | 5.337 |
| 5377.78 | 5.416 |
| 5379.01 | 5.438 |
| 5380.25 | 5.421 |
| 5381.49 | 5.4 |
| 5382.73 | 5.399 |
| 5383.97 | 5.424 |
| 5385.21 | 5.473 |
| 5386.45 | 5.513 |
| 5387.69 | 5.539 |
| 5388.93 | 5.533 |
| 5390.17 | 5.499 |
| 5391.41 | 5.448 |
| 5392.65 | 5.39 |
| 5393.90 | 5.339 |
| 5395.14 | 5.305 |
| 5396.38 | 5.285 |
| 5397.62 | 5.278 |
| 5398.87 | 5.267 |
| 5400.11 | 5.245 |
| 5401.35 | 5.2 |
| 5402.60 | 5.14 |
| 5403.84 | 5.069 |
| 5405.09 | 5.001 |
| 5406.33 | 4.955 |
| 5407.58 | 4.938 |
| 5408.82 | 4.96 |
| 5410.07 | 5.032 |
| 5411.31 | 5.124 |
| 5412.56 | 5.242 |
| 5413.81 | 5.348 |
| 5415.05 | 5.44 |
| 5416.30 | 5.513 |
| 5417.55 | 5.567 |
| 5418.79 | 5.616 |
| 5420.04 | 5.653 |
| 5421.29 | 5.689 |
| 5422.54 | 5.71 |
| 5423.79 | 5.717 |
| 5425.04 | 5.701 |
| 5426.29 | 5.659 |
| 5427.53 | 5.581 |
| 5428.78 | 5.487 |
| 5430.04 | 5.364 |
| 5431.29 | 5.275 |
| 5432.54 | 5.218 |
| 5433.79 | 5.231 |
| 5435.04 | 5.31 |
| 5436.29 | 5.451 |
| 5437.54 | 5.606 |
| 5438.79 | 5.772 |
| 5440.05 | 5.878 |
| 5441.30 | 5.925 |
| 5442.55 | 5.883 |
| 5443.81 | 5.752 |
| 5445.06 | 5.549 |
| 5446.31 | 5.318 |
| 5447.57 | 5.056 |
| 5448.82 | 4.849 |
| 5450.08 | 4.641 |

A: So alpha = 1.4 AA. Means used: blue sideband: 5.42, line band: 5.28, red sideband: 5.68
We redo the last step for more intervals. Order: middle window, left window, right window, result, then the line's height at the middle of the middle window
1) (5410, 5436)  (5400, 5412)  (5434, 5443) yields -0.4 AA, 5.38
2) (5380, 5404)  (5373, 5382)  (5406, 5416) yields -0.6 AA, 5.22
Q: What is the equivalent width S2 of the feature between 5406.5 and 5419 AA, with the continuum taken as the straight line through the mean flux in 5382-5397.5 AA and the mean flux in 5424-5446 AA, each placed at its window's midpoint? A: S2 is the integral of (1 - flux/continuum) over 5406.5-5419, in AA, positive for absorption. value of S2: 0.6 AA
